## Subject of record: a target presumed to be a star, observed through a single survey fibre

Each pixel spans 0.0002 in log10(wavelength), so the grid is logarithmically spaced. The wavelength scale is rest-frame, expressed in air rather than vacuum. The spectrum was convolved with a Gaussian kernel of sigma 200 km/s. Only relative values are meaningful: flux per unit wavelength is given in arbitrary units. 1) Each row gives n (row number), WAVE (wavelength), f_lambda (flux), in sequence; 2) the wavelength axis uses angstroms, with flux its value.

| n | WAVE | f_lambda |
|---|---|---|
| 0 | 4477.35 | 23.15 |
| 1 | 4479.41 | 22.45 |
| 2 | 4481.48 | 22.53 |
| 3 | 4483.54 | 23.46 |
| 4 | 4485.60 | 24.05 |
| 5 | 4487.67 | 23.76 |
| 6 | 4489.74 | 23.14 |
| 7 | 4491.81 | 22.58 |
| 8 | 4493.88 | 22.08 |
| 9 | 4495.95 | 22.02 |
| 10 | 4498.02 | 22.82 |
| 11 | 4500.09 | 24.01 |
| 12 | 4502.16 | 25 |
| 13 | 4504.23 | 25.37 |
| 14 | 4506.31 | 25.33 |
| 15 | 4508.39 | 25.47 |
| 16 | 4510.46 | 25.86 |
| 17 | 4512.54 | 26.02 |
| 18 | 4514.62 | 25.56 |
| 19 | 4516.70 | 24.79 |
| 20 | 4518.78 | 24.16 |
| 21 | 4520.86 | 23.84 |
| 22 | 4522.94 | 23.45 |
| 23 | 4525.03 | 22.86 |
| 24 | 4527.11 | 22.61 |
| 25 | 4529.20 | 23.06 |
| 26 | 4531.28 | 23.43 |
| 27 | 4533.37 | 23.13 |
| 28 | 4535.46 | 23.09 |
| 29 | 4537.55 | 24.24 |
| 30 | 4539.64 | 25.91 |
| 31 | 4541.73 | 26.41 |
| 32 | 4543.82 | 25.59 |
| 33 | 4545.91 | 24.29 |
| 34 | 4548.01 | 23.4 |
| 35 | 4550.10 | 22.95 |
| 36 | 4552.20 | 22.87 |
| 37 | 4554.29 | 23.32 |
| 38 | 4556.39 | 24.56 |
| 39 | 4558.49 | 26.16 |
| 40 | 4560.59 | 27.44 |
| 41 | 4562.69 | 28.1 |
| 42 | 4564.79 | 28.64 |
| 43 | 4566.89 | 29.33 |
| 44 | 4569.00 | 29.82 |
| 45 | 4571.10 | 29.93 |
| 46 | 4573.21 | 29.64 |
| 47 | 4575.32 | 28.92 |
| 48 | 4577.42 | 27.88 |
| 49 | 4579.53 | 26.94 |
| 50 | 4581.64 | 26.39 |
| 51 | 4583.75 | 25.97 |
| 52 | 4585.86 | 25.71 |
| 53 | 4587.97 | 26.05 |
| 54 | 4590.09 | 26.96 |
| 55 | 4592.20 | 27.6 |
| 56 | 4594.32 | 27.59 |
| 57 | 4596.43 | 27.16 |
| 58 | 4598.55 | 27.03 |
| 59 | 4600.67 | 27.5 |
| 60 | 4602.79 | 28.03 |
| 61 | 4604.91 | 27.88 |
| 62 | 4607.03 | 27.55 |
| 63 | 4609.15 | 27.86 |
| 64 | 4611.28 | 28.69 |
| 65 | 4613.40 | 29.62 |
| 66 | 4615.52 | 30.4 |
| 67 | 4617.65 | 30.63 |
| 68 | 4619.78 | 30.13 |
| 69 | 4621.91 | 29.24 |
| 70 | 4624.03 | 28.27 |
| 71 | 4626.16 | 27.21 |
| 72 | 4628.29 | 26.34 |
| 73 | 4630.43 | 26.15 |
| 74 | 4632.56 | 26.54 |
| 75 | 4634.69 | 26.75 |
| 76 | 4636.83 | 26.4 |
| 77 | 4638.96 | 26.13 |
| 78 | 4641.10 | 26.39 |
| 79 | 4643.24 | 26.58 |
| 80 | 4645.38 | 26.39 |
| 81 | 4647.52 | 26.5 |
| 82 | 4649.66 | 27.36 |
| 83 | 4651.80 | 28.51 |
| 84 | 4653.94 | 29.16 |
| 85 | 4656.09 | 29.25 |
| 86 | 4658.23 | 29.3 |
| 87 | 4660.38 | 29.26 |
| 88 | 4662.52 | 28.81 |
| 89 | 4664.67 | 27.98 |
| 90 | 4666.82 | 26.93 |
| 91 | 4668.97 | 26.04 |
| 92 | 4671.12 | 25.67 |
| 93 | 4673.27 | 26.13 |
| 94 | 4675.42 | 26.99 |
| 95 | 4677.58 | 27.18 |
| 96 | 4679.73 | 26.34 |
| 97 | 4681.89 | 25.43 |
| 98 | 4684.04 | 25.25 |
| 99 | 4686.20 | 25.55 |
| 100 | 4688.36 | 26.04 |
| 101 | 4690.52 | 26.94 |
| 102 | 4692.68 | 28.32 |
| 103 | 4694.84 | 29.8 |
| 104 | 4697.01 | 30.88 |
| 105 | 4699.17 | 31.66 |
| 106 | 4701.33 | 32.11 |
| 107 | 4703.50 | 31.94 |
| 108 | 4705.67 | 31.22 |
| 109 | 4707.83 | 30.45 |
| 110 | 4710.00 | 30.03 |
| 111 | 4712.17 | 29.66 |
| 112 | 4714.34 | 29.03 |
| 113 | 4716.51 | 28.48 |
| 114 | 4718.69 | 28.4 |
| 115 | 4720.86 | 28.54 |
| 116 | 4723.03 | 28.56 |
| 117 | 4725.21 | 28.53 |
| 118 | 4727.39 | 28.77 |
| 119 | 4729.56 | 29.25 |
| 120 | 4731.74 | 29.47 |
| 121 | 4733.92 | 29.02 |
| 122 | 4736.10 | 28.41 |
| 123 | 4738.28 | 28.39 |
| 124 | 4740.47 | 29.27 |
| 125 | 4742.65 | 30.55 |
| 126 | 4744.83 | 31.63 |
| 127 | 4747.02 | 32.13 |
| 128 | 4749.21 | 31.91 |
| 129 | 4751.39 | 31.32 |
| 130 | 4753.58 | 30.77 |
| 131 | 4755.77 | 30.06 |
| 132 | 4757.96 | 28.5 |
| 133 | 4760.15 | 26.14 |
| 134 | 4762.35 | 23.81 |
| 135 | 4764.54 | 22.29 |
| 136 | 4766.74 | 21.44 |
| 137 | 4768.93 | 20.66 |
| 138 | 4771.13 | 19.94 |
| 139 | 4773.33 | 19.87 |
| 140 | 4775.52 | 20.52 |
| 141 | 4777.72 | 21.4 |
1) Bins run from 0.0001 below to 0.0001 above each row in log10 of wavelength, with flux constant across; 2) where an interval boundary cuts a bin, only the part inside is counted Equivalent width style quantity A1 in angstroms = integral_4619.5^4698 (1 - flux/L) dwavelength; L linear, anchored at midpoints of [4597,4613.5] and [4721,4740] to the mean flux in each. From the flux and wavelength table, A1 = 2.7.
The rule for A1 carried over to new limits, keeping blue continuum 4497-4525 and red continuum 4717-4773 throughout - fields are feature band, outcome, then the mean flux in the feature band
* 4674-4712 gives -2.1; 28.6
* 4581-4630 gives -3.5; 27.8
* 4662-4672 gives -0.1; 27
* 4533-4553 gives 0.7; 24.2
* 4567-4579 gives -1.7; 29.1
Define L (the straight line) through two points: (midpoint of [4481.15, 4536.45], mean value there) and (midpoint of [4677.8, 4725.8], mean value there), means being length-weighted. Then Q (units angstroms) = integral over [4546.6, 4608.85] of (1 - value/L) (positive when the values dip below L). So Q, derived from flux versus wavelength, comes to -3.2 angstroms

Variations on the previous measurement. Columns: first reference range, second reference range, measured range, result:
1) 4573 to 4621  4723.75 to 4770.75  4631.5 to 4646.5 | 0.80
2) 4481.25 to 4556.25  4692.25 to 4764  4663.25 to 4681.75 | 0.95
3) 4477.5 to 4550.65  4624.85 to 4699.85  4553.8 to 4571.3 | -1.70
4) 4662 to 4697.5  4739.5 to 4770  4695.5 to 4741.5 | -3.65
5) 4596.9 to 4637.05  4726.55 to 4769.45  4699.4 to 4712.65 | -1.32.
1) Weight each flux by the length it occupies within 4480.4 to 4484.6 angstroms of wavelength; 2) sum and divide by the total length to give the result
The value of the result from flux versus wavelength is 23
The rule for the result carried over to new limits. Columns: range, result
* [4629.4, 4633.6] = 26.4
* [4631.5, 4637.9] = 26.6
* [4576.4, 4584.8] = 26.8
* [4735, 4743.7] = 29.1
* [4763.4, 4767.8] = 21.9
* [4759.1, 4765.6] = 24.1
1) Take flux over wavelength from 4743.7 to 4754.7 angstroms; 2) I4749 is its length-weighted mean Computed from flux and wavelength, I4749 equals 31.6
